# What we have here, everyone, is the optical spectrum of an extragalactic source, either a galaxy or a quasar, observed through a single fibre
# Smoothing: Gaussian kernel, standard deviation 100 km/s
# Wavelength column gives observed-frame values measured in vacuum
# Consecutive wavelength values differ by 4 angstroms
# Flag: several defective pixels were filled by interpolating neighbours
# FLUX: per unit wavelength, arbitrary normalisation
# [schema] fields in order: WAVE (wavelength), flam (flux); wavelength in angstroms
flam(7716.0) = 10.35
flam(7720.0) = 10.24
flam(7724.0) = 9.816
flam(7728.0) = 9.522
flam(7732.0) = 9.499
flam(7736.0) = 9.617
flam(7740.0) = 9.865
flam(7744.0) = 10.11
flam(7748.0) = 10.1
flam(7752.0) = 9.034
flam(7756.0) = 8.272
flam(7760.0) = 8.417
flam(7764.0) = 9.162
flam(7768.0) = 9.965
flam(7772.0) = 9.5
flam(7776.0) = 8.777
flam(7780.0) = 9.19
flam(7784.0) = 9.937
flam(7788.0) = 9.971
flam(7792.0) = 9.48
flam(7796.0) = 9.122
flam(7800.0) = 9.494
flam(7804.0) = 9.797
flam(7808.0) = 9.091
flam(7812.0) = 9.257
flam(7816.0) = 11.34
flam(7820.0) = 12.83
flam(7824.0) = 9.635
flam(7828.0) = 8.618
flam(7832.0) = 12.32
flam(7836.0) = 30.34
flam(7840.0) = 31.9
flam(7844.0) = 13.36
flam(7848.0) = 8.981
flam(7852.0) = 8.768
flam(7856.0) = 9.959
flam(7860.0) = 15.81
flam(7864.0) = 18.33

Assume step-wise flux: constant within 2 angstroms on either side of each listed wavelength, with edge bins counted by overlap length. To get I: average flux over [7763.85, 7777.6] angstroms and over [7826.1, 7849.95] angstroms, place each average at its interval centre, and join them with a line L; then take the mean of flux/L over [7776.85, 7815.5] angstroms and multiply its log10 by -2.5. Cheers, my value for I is 0.28 mag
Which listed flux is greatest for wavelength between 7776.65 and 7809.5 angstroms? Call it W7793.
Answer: 9.971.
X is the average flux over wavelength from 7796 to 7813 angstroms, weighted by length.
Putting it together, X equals 9.38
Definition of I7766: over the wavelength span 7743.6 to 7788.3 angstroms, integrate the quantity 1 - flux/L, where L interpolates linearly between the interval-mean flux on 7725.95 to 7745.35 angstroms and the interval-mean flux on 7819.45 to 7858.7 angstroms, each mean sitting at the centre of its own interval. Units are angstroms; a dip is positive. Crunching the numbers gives 7.4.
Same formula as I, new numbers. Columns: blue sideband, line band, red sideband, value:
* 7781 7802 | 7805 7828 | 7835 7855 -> 0.28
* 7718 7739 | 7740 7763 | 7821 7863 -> 0.17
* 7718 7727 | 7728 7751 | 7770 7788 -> 0.00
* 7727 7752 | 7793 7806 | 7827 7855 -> 0.40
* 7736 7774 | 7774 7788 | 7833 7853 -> 0.28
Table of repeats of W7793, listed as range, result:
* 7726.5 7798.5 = 10.11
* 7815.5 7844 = 31.9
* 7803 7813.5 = 9.797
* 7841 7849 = 13.36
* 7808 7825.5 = 12.83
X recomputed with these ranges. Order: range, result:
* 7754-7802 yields 9.27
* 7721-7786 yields 9.44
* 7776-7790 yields 9.57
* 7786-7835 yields 10.5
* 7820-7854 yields 15.3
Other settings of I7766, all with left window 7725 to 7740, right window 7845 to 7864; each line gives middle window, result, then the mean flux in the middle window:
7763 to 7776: 1.0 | 9.45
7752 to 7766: 1.9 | 8.68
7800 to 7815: 2.0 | 9.53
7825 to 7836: -2.5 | 14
